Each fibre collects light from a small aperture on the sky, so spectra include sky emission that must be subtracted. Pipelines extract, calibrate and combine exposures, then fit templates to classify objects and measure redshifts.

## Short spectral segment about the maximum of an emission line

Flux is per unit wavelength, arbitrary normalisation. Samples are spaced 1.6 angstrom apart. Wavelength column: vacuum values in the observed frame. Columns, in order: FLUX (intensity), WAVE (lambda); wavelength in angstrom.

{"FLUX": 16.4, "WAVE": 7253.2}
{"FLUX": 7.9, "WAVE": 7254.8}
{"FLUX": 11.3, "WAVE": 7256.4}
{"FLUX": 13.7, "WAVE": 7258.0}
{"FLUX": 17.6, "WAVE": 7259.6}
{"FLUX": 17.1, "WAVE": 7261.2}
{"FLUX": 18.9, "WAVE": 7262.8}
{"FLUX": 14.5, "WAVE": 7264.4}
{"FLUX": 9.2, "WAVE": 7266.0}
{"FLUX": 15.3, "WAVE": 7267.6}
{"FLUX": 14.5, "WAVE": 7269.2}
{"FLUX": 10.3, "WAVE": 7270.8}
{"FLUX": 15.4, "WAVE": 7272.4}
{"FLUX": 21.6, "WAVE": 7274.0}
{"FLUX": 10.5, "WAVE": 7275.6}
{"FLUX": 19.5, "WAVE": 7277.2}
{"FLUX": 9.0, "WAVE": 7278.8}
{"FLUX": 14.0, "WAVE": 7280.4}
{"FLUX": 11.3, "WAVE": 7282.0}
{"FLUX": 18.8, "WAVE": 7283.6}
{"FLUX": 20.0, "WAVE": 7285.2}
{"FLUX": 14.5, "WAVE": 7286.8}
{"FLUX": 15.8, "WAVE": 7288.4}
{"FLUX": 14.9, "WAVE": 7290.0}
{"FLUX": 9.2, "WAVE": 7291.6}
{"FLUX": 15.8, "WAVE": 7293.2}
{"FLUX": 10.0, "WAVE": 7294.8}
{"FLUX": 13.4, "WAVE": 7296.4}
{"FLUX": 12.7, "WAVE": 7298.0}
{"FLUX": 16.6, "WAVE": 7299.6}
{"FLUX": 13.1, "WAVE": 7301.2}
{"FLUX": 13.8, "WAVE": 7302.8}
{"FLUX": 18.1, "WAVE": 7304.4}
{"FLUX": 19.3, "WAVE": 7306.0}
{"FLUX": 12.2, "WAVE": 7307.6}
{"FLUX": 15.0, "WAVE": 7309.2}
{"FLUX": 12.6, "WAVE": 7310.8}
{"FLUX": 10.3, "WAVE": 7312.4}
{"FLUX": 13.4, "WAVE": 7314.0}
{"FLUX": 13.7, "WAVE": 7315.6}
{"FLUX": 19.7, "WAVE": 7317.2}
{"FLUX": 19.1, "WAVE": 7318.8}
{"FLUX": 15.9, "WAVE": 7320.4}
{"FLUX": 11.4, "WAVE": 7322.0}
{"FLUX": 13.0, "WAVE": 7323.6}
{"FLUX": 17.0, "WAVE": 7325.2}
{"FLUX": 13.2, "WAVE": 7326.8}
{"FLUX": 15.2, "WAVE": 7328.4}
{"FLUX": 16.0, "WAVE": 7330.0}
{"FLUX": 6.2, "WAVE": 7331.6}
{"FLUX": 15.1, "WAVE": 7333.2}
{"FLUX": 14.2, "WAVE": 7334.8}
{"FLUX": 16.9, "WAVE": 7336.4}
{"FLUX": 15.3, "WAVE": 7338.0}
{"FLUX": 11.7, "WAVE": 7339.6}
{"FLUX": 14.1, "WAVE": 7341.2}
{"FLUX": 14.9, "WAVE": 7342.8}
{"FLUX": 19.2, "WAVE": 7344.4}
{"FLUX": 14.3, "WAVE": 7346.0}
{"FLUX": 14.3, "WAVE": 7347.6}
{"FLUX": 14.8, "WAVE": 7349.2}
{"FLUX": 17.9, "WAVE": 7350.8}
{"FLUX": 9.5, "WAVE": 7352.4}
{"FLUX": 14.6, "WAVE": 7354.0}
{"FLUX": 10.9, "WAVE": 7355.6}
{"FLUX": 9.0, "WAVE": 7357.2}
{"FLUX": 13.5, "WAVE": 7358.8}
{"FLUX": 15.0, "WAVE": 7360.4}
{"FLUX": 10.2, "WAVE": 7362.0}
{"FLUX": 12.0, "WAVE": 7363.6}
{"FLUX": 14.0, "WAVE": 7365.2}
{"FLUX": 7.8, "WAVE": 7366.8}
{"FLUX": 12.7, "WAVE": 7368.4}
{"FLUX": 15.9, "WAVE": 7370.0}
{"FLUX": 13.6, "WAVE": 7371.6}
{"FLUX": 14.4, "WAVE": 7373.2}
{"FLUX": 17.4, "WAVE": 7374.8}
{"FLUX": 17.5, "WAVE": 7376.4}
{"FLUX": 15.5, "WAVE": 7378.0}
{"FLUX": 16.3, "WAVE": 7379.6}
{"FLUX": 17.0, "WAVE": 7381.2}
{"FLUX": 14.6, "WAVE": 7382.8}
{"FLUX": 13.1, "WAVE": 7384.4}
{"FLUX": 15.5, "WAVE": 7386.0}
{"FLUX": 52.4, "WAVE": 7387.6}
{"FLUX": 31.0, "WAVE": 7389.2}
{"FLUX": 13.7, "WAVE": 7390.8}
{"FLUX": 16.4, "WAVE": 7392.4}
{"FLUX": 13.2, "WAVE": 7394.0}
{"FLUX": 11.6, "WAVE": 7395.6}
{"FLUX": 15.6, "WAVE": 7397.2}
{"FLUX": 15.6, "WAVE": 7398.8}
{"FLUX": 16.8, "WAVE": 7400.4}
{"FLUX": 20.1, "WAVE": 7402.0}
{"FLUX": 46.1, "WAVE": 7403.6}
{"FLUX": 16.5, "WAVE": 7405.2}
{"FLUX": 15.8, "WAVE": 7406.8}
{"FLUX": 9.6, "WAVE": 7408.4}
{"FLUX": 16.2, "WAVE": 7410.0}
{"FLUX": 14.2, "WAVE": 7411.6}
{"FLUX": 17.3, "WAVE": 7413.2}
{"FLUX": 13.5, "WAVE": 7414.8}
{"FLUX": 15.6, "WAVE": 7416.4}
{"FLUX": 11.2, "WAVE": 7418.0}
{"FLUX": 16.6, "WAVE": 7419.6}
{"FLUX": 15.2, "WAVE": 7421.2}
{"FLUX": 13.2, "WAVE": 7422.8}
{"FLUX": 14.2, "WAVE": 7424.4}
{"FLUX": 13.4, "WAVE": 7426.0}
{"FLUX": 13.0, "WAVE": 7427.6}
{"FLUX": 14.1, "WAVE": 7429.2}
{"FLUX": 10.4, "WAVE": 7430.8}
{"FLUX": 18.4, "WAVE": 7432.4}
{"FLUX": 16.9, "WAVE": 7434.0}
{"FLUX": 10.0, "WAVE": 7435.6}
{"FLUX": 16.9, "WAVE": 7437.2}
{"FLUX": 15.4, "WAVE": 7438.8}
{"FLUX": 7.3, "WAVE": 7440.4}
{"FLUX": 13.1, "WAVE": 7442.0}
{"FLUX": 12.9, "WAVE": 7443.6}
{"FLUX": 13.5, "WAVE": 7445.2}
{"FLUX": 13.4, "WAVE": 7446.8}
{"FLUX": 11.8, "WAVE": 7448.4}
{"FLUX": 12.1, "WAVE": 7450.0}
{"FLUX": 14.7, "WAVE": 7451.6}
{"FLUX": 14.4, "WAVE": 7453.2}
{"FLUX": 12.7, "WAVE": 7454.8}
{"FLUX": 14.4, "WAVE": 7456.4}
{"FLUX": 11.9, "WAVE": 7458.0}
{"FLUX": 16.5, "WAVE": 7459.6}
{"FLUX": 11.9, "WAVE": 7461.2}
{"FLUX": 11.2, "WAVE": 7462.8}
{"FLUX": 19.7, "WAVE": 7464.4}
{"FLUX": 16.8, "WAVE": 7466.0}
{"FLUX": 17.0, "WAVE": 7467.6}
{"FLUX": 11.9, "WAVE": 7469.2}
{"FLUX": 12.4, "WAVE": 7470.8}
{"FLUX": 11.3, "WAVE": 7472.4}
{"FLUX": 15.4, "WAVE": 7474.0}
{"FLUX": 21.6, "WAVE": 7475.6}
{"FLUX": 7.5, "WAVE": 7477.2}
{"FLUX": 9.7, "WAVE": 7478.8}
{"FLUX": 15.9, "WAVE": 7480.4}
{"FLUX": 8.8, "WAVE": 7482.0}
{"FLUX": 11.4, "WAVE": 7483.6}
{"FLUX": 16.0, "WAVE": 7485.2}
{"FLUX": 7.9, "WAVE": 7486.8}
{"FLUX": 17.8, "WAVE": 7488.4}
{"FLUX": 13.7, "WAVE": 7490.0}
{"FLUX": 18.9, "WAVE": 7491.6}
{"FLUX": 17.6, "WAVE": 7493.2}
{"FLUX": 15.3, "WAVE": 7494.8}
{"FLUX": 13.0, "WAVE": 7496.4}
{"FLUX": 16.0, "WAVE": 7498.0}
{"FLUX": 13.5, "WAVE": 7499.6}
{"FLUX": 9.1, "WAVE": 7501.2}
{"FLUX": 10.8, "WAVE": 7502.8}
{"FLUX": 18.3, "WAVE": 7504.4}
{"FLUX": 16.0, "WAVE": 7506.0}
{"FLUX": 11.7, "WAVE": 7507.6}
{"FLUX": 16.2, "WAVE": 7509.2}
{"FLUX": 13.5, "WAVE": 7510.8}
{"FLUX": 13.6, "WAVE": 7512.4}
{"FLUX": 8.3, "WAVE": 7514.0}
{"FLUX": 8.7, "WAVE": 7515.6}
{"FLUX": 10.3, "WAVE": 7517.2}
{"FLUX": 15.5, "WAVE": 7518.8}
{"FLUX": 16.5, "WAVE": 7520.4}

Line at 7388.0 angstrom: [S II]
